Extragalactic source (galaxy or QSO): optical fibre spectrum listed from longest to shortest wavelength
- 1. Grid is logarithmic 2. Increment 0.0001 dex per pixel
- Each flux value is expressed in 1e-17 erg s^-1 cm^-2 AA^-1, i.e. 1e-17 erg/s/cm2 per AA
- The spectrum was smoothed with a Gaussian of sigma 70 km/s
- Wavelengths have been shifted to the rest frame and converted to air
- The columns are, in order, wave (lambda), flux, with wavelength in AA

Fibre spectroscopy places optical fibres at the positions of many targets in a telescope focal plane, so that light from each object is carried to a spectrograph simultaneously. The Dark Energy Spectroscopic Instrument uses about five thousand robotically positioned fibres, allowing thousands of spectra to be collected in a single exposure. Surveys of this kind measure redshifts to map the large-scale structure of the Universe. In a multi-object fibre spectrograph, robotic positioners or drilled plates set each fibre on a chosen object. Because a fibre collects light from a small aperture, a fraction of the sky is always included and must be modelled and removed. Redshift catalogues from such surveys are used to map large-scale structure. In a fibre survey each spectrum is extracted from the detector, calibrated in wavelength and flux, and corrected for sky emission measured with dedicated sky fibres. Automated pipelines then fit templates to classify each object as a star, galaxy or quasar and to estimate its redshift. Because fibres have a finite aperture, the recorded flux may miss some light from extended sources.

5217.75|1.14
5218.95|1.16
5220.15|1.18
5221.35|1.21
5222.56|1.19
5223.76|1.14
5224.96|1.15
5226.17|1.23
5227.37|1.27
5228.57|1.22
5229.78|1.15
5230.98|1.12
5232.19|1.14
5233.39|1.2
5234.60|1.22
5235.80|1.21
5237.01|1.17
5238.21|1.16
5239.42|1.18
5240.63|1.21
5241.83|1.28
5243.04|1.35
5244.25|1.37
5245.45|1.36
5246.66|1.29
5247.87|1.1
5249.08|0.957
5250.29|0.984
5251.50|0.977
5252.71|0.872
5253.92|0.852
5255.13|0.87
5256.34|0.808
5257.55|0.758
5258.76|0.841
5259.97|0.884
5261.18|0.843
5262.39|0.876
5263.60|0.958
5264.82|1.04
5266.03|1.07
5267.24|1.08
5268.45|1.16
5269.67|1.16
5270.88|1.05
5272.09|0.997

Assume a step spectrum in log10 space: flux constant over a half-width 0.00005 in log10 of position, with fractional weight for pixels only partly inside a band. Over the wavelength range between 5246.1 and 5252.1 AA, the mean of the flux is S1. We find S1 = 1.06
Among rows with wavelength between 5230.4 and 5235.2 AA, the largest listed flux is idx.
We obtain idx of 1.22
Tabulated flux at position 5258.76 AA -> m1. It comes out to 0.841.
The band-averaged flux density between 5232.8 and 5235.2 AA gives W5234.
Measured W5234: 1.21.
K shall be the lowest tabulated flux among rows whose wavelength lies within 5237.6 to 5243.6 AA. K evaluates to 1.16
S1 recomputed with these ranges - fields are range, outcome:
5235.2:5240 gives 1.18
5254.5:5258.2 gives 0.813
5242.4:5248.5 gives 1.29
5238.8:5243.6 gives 1.25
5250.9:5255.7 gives 0.893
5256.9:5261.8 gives 0.832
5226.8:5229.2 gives 1.24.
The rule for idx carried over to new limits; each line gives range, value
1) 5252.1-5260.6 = 0.884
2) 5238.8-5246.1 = 1.37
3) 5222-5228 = 1.27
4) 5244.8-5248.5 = 1.36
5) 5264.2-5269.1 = 1.16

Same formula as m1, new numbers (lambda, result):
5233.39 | 1.2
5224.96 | 1.15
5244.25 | 1.37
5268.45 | 1.16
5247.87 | 1.1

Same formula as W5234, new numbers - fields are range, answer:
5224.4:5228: 1.22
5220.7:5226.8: 1.18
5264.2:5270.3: 1.1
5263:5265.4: 0.995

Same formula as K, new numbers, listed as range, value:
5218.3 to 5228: 1.14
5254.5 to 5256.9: 0.808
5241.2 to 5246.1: 1.28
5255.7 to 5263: 0.758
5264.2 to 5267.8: 1.04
